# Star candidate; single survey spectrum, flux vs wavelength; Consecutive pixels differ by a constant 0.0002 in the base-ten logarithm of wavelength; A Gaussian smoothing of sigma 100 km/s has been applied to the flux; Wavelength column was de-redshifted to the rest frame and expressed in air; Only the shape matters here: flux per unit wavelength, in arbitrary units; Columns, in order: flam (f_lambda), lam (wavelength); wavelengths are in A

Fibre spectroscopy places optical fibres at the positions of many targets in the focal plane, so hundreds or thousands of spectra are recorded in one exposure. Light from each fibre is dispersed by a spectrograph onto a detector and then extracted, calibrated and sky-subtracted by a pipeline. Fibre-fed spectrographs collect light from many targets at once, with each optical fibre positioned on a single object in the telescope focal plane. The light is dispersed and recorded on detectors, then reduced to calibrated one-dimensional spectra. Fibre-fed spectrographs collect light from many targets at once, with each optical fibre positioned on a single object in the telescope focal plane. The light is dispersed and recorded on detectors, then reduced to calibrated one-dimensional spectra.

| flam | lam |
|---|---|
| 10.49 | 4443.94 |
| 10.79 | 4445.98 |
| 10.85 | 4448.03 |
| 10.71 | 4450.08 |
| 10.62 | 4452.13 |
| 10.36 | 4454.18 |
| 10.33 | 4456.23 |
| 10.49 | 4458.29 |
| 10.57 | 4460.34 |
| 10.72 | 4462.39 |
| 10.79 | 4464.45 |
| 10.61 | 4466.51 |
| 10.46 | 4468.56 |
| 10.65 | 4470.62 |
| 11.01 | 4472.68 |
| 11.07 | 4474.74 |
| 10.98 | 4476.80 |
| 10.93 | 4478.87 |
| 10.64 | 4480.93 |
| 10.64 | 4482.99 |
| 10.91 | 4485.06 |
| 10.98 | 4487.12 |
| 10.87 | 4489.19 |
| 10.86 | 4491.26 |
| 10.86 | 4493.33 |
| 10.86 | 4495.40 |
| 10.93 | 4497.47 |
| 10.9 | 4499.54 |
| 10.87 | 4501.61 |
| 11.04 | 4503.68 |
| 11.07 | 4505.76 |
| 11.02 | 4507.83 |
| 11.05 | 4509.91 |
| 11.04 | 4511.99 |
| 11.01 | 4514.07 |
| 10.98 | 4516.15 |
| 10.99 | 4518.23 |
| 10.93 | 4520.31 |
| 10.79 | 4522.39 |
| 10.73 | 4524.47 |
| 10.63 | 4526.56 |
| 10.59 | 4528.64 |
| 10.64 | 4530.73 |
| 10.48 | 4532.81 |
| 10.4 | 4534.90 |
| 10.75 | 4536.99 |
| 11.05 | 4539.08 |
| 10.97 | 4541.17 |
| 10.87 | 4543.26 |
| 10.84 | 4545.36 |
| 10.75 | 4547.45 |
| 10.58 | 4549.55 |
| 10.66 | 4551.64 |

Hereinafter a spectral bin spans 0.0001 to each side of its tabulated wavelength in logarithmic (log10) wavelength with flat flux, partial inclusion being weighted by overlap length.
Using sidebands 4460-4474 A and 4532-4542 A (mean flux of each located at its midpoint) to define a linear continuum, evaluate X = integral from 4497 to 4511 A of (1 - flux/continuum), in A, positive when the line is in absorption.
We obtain -0.4 A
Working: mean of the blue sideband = 10.7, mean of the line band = 11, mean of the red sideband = 10.7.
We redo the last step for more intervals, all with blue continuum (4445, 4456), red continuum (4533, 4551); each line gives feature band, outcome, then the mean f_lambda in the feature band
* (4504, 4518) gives -0.40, 11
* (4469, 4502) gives -0.56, 10.9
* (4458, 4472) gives 0.04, 10.6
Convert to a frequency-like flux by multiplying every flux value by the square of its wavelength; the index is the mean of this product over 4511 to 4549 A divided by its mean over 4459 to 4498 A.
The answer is 1.02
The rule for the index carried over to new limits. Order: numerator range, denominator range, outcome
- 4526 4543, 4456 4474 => 1.04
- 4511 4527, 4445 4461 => 1.06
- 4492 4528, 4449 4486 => 1.04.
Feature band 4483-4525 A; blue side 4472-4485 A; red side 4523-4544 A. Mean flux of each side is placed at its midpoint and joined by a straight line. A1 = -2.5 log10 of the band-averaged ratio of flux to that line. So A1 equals -0.01 mag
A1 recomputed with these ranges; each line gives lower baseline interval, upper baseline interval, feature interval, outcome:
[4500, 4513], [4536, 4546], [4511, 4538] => 0.02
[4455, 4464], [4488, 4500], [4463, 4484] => -0.01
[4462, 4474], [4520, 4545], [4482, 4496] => -0.01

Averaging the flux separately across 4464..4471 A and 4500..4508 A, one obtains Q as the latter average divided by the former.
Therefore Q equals 1.0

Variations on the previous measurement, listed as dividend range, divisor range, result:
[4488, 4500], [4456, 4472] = 1.03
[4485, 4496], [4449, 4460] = 1.04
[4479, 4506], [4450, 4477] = 1.02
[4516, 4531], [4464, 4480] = 1.00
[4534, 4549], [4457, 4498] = 1.00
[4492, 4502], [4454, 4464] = 1.03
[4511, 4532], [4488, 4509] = 0.99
